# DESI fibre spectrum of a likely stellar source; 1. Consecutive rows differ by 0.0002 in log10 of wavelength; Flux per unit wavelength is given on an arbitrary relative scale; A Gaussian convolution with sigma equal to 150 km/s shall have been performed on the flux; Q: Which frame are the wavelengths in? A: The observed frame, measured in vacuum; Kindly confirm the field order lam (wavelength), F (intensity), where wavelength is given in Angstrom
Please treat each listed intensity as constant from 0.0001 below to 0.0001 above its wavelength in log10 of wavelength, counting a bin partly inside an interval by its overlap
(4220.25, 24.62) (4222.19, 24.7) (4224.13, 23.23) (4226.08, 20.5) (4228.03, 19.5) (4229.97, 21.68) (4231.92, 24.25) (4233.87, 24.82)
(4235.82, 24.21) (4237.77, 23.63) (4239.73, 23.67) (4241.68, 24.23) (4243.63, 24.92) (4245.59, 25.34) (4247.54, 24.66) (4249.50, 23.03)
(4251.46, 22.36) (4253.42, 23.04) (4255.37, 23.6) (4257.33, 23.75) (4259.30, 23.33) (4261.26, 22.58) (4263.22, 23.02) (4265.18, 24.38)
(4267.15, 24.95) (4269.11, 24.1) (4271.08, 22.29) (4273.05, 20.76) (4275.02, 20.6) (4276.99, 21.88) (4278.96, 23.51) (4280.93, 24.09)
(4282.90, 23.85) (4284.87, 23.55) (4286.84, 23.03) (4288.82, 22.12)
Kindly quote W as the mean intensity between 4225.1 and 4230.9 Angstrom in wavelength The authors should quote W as 20.6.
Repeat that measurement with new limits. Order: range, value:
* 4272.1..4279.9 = 21.7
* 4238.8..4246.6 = 24.6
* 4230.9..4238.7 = 24.2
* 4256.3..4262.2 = 23.2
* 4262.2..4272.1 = 23.7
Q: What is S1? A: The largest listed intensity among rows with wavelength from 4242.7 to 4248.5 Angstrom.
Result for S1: 25.34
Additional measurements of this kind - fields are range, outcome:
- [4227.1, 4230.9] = 21.68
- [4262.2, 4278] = 24.95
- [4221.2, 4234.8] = 24.82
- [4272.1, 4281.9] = 24.09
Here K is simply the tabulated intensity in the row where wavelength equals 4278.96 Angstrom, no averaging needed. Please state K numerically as 23.51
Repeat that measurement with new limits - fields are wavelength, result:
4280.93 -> 24.09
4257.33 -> 23.75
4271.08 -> 22.29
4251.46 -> 22.36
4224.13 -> 23.23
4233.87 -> 24.82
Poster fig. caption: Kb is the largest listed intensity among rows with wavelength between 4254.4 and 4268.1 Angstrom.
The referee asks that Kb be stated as 24.95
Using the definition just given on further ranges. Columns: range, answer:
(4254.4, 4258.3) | 23.75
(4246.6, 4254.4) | 24.66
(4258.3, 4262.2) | 23.33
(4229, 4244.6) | 24.92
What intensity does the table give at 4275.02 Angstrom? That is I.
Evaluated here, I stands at 20.6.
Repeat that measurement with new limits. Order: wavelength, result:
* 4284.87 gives 23.55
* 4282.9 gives 23.85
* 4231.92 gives 24.25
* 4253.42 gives 23.04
